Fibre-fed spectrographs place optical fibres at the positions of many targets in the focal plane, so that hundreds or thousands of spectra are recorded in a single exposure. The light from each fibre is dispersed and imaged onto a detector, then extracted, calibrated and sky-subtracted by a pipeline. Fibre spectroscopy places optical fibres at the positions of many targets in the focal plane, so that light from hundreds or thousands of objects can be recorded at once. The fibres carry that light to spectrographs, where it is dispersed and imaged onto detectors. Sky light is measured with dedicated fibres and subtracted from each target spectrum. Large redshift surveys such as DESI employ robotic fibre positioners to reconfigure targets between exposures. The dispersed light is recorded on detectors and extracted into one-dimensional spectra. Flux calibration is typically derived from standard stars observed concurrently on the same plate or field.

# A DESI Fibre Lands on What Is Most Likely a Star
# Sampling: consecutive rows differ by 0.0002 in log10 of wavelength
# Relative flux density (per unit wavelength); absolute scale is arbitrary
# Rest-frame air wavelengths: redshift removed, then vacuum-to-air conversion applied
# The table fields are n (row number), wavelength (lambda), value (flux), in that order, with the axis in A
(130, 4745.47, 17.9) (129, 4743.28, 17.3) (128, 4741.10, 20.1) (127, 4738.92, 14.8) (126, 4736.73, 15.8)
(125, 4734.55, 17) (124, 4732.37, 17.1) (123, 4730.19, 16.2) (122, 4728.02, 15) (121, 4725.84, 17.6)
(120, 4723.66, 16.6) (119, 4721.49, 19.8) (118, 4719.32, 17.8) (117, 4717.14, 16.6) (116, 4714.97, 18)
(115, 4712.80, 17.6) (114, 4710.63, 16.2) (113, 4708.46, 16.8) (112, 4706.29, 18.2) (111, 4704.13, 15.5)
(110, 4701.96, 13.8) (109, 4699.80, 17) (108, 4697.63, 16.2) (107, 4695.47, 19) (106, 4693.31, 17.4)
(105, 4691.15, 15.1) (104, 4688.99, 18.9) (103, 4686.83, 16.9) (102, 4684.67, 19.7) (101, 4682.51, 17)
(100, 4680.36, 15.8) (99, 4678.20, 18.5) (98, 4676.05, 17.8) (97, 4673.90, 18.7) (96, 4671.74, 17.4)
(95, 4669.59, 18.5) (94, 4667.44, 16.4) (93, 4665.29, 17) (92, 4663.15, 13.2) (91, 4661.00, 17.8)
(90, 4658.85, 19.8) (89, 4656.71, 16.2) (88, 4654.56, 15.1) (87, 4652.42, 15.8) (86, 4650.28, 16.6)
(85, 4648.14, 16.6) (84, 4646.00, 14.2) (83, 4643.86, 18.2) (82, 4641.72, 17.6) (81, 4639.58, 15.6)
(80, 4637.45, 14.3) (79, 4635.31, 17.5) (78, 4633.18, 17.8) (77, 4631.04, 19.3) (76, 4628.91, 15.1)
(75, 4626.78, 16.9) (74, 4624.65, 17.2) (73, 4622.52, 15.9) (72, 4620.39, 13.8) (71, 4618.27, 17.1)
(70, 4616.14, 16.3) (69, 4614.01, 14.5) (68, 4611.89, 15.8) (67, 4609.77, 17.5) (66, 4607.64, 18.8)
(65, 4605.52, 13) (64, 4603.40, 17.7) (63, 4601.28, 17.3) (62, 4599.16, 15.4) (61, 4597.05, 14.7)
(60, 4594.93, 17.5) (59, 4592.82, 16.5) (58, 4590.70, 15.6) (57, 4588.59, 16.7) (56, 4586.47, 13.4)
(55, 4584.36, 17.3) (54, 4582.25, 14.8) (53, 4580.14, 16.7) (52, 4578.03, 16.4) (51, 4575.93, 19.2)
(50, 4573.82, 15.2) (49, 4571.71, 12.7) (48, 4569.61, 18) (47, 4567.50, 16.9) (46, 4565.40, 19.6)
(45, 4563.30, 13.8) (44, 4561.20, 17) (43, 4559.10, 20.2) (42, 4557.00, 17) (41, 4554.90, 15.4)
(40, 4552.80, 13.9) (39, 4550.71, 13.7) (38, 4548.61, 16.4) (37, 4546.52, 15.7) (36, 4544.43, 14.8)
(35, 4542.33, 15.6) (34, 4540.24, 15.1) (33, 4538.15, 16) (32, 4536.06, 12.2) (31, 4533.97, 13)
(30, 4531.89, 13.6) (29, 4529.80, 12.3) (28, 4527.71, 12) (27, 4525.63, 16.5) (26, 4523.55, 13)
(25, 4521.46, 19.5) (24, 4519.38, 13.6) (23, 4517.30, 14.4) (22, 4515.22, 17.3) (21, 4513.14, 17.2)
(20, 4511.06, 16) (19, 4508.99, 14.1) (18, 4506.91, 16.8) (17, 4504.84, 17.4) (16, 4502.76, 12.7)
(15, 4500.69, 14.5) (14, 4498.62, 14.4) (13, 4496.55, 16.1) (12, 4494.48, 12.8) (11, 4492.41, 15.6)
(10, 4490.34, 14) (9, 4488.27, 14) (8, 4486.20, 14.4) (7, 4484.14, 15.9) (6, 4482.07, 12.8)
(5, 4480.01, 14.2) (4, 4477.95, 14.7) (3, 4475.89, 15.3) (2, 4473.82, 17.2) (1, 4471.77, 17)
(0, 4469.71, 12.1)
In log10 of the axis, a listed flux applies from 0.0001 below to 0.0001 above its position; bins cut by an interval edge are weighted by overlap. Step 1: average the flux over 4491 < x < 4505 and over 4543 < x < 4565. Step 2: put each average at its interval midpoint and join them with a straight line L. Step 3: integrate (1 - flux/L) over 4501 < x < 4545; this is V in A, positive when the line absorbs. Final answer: 0.8 A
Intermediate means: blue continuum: 14.6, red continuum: 15.9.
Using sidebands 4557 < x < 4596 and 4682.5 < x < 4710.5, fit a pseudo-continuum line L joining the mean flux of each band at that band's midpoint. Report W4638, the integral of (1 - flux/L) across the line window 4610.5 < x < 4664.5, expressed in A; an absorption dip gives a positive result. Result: 1.41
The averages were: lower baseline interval 16.5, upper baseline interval 17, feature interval 16.3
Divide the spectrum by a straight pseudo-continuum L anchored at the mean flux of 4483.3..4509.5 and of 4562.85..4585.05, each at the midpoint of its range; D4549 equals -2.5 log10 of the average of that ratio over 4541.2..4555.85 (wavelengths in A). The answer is 0.061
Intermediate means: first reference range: 14.8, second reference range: 16.5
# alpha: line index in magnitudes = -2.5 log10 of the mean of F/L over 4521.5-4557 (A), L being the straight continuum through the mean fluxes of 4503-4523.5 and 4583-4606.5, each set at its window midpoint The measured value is 0.10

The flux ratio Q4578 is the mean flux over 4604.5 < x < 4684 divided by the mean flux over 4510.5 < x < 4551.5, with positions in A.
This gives 1.12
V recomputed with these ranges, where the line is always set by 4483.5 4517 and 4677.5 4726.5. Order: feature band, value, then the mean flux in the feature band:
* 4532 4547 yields 1.0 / 14.5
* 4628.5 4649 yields -0.1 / 16.7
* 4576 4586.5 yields -0.2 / 16.3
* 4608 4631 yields 0.2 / 16.2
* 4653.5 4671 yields 0.0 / 16.8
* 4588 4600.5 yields 0.0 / 16.1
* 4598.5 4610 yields -0.3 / 16.6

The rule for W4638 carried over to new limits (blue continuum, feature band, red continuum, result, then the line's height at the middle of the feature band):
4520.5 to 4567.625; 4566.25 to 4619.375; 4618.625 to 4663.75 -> -1.09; 15.9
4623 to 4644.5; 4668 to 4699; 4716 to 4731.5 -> -1.10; 17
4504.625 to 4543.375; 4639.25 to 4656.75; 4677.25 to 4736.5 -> 0.16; 16.4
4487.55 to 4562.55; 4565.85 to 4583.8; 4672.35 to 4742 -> -0.83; 15.7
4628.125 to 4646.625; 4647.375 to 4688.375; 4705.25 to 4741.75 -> -0.69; 16.8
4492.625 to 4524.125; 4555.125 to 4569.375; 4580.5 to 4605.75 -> -1.45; 15.7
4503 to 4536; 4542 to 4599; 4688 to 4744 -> -2.24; 15.5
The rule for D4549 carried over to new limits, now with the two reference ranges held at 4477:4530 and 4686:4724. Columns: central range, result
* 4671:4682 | -0.05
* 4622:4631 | -0.03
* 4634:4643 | 0.00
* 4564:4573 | -0.07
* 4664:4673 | -0.04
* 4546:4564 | -0.03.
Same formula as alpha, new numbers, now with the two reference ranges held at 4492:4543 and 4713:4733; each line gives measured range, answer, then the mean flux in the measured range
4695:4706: 0.04 mag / 16.3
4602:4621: -0.01 mag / 16.1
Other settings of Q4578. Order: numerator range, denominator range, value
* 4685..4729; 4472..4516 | 1.13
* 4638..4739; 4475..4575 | 1.12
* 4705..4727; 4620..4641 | 1.06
